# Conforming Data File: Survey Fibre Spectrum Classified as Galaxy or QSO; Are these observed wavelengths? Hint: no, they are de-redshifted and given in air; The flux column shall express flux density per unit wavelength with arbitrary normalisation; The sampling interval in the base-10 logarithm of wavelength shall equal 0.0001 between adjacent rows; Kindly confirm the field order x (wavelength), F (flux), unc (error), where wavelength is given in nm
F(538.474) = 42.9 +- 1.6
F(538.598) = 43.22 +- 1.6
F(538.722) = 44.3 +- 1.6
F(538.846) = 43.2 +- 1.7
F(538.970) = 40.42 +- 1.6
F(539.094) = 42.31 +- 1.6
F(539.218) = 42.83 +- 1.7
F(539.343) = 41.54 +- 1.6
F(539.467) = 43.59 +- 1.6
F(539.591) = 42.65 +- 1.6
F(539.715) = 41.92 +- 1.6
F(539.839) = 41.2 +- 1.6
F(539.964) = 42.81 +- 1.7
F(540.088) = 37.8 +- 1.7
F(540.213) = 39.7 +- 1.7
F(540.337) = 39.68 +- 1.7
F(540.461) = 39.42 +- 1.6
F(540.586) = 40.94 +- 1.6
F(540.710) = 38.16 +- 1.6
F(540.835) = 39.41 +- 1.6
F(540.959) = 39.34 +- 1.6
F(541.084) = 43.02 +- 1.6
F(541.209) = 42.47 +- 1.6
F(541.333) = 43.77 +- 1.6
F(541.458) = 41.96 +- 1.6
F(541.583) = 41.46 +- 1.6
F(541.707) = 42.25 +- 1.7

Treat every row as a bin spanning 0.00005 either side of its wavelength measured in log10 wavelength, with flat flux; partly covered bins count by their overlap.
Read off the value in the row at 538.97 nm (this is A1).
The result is 40.42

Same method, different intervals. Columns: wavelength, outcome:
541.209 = 42.47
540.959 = 39.34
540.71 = 38.16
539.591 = 42.65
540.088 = 37.8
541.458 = 41.96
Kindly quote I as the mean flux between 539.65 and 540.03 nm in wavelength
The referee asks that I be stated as 42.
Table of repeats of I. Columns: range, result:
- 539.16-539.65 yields 42.6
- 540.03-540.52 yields 39.2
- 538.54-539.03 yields 42.8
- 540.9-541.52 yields 42.1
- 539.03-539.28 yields 42.6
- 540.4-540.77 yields 39.5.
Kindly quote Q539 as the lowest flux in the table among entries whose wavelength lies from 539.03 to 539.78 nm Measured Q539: 41.54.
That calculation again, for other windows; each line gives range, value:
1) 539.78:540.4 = 37.8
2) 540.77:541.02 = 39.34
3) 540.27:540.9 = 38.16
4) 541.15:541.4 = 42.47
